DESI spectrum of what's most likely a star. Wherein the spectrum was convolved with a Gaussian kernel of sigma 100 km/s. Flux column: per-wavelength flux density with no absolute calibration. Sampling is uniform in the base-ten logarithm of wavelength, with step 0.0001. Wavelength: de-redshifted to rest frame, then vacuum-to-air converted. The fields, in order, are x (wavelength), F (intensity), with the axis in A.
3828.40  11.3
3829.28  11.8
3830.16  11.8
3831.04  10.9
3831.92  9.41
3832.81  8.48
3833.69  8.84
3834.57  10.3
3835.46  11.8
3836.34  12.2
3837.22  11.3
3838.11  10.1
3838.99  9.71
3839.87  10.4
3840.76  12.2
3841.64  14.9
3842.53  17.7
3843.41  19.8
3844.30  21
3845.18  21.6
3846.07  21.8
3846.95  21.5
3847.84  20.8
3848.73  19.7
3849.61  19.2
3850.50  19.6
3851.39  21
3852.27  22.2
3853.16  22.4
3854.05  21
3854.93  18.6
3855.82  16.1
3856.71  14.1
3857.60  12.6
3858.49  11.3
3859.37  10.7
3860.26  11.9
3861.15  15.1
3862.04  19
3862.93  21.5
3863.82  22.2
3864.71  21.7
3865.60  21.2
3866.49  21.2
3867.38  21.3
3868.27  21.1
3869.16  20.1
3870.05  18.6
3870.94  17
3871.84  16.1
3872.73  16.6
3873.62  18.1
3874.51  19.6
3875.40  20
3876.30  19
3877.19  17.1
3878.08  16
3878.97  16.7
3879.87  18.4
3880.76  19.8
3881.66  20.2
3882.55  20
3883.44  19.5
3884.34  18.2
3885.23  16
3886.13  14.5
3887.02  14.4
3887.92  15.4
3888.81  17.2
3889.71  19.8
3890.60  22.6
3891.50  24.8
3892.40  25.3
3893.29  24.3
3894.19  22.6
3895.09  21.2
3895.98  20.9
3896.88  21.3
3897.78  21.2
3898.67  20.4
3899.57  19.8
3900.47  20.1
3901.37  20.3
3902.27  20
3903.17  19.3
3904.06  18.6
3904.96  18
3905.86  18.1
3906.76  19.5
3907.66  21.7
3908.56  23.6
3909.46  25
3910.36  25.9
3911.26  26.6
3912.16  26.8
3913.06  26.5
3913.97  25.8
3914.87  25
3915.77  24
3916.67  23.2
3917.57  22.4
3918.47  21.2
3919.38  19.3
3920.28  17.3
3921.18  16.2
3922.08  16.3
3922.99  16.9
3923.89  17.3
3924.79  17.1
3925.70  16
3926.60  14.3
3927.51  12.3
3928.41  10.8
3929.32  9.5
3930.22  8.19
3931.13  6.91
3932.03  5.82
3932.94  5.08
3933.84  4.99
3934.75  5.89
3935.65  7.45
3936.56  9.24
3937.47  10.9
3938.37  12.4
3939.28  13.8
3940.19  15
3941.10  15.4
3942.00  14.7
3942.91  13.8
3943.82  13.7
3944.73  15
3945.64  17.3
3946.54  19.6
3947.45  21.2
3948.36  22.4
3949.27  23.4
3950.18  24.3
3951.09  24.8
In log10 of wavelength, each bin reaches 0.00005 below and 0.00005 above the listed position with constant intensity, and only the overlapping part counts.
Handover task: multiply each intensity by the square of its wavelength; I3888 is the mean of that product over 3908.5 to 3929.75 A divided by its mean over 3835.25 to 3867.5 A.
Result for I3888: 1.19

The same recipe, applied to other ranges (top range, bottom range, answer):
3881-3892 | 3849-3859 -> 1.05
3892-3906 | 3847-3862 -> 1.22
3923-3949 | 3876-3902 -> 0.67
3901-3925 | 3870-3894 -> 1.15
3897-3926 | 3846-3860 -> 1.19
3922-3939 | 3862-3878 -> 0.57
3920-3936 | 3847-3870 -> 0.64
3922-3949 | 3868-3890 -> 0.75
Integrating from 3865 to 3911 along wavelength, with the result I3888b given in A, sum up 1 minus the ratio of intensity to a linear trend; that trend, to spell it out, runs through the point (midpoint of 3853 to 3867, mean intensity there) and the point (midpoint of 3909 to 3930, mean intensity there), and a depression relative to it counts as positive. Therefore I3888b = -3.2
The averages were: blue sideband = 17.5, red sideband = 19.7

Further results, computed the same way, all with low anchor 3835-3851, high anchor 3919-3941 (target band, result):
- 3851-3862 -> -0.5 A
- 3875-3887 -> -2.8 A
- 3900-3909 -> -4.4 A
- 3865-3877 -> -3.3 A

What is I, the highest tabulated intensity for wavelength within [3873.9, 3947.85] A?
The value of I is 26.8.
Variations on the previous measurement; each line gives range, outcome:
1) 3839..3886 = 22.4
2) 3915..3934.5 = 24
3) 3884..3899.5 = 25.3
